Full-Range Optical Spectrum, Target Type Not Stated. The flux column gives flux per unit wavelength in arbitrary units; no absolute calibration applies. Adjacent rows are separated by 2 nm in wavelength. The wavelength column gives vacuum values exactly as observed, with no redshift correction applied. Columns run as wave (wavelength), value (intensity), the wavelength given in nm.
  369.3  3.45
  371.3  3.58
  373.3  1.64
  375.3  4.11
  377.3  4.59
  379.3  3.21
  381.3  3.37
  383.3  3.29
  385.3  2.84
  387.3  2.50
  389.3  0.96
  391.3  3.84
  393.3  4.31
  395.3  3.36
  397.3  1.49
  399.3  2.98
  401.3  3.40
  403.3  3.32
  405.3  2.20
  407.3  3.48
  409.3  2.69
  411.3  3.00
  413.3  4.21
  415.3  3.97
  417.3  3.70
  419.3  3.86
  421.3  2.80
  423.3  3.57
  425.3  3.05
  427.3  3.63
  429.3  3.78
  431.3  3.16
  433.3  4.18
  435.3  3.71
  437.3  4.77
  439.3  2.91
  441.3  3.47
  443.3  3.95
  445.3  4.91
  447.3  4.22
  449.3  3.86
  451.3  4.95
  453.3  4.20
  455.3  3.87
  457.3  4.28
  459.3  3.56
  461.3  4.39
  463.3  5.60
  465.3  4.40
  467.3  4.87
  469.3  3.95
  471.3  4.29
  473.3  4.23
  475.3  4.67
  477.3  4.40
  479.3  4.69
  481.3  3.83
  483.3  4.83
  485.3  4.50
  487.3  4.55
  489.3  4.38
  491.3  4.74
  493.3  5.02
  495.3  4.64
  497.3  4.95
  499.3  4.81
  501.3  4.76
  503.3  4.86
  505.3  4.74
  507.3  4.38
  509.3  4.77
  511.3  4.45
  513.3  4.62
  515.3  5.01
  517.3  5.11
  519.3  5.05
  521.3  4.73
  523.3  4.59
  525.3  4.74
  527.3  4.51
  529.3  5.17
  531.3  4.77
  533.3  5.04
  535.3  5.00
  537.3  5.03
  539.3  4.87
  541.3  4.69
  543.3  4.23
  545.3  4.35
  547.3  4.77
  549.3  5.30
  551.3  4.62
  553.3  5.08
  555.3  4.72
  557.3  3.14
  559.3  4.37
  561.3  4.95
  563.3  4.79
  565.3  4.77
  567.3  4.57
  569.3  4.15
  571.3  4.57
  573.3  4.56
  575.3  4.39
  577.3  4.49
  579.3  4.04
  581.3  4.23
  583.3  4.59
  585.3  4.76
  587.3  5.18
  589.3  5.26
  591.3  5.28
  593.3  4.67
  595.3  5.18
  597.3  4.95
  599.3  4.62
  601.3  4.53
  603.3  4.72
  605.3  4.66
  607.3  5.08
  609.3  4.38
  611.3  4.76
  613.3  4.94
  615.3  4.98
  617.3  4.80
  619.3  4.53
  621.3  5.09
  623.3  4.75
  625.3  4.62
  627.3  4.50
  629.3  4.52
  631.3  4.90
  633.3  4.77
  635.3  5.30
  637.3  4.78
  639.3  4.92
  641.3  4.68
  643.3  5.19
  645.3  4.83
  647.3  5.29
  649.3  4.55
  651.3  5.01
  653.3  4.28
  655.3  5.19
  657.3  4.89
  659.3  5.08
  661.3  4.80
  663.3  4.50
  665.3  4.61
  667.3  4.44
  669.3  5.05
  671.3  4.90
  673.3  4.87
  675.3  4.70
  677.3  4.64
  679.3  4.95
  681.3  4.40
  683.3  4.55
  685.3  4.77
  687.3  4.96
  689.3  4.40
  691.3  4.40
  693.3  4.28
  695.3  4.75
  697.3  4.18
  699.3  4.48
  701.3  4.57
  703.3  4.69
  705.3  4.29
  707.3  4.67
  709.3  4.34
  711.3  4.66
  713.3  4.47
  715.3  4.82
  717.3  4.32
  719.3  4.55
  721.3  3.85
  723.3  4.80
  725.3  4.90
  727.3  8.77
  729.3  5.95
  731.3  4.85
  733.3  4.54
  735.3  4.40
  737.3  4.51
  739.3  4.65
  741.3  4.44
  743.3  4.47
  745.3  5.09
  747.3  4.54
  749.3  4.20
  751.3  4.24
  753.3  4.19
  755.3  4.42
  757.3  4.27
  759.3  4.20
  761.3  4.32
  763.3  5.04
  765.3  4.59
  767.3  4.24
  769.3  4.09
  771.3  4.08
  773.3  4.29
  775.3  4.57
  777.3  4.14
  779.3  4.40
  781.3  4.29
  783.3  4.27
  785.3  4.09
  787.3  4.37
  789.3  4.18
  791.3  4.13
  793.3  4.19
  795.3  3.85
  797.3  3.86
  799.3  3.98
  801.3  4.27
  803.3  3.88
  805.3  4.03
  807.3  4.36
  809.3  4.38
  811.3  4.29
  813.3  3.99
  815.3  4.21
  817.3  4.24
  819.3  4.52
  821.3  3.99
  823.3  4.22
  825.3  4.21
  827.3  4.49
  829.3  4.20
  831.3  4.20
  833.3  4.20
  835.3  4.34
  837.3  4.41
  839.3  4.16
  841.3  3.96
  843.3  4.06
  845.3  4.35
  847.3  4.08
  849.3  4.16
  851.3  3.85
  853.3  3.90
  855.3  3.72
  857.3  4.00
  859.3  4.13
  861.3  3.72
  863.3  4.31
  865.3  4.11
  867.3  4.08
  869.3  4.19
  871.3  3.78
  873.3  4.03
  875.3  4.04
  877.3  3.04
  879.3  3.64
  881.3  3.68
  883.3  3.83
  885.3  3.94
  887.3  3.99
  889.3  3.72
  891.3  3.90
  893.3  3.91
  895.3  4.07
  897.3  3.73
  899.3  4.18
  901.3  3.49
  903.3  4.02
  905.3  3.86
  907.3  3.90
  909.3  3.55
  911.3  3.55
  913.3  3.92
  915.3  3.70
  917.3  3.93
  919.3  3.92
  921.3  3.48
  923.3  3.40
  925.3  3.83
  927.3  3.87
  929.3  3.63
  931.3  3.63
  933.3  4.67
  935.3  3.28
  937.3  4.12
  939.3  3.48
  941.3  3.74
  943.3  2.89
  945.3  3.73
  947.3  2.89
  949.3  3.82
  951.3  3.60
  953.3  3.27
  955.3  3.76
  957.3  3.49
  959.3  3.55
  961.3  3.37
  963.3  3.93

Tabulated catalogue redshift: 0.11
